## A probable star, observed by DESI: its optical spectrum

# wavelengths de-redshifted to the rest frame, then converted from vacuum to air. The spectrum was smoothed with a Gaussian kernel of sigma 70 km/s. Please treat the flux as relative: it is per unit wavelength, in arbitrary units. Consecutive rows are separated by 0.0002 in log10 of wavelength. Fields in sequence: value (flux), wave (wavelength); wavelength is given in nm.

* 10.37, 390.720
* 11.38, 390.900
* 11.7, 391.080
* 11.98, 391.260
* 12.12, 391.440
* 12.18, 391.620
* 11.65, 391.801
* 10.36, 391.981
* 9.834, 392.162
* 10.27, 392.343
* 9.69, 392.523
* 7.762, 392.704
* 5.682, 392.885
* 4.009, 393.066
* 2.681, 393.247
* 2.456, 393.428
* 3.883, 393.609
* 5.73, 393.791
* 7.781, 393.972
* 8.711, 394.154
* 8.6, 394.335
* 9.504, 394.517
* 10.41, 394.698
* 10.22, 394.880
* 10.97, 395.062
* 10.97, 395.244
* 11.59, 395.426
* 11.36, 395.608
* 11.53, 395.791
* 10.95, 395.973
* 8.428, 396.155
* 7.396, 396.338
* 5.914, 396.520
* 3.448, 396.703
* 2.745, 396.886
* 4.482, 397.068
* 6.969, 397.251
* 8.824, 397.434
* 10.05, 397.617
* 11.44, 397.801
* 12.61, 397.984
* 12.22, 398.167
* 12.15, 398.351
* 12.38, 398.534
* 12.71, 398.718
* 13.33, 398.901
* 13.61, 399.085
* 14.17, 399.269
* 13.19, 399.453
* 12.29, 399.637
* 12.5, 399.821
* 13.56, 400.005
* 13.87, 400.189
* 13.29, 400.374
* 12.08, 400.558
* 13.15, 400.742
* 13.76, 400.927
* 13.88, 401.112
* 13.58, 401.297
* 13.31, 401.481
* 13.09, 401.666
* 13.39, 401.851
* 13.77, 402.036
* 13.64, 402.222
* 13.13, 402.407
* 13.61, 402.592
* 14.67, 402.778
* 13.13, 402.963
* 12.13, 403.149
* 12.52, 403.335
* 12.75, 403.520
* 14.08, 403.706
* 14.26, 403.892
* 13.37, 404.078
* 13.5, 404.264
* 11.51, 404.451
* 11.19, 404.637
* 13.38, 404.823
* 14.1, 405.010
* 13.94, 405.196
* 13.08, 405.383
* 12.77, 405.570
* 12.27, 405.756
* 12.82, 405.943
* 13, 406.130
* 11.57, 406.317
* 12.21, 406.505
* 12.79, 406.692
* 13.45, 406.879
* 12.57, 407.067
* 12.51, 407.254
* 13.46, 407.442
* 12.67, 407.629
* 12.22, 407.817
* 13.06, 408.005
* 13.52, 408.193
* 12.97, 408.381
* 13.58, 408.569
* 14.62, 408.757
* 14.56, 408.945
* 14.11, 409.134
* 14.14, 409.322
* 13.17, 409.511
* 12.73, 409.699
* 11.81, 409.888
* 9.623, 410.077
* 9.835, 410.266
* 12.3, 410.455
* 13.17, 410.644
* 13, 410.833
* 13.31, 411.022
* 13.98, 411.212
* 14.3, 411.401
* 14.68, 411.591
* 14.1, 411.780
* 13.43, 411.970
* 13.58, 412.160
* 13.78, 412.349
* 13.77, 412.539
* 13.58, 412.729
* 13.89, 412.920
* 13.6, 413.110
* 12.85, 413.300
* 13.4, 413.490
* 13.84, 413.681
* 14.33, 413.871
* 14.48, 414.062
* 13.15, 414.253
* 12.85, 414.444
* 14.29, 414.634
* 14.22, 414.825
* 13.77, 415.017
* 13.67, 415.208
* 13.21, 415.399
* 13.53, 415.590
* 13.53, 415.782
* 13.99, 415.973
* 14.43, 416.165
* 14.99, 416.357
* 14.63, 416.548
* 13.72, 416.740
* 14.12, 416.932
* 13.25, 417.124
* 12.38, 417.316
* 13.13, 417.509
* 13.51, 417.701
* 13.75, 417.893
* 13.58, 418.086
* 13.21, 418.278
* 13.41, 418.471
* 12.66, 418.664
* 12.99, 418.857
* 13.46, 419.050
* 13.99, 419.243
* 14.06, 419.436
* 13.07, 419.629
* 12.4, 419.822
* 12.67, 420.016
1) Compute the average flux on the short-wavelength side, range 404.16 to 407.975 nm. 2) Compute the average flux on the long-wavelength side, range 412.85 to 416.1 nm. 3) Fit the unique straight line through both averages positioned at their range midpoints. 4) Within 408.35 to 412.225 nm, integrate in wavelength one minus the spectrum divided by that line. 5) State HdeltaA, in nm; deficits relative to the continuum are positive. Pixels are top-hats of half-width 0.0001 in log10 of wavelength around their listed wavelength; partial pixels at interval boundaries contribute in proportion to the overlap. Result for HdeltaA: 0.01 nm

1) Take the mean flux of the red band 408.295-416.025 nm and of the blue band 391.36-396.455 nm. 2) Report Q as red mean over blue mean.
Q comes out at 1.53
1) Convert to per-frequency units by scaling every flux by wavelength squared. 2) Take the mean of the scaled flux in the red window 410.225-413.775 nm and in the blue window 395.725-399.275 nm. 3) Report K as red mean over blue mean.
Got 1.5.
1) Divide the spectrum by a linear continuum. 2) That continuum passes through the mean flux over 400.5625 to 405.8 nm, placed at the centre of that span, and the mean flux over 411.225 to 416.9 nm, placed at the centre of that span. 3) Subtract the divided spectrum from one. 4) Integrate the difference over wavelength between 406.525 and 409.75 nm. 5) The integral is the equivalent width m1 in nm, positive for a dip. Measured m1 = 0.06 nm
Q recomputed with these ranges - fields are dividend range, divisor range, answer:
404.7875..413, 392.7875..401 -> 1.35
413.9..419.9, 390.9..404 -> 1.27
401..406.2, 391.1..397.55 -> 1.58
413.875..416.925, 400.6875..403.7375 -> 1.04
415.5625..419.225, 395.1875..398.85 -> 1.44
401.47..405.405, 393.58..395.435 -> 1.47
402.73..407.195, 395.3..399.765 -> 1.27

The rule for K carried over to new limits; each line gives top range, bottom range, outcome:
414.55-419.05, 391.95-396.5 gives 1.82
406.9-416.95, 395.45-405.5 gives 1.19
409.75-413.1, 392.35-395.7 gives 1.79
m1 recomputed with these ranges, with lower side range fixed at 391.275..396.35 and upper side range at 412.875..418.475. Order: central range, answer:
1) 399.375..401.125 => -0.48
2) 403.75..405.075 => -0.22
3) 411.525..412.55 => -0.08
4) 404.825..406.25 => -0.21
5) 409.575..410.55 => 0.09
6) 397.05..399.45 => -0.38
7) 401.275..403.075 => -0.47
